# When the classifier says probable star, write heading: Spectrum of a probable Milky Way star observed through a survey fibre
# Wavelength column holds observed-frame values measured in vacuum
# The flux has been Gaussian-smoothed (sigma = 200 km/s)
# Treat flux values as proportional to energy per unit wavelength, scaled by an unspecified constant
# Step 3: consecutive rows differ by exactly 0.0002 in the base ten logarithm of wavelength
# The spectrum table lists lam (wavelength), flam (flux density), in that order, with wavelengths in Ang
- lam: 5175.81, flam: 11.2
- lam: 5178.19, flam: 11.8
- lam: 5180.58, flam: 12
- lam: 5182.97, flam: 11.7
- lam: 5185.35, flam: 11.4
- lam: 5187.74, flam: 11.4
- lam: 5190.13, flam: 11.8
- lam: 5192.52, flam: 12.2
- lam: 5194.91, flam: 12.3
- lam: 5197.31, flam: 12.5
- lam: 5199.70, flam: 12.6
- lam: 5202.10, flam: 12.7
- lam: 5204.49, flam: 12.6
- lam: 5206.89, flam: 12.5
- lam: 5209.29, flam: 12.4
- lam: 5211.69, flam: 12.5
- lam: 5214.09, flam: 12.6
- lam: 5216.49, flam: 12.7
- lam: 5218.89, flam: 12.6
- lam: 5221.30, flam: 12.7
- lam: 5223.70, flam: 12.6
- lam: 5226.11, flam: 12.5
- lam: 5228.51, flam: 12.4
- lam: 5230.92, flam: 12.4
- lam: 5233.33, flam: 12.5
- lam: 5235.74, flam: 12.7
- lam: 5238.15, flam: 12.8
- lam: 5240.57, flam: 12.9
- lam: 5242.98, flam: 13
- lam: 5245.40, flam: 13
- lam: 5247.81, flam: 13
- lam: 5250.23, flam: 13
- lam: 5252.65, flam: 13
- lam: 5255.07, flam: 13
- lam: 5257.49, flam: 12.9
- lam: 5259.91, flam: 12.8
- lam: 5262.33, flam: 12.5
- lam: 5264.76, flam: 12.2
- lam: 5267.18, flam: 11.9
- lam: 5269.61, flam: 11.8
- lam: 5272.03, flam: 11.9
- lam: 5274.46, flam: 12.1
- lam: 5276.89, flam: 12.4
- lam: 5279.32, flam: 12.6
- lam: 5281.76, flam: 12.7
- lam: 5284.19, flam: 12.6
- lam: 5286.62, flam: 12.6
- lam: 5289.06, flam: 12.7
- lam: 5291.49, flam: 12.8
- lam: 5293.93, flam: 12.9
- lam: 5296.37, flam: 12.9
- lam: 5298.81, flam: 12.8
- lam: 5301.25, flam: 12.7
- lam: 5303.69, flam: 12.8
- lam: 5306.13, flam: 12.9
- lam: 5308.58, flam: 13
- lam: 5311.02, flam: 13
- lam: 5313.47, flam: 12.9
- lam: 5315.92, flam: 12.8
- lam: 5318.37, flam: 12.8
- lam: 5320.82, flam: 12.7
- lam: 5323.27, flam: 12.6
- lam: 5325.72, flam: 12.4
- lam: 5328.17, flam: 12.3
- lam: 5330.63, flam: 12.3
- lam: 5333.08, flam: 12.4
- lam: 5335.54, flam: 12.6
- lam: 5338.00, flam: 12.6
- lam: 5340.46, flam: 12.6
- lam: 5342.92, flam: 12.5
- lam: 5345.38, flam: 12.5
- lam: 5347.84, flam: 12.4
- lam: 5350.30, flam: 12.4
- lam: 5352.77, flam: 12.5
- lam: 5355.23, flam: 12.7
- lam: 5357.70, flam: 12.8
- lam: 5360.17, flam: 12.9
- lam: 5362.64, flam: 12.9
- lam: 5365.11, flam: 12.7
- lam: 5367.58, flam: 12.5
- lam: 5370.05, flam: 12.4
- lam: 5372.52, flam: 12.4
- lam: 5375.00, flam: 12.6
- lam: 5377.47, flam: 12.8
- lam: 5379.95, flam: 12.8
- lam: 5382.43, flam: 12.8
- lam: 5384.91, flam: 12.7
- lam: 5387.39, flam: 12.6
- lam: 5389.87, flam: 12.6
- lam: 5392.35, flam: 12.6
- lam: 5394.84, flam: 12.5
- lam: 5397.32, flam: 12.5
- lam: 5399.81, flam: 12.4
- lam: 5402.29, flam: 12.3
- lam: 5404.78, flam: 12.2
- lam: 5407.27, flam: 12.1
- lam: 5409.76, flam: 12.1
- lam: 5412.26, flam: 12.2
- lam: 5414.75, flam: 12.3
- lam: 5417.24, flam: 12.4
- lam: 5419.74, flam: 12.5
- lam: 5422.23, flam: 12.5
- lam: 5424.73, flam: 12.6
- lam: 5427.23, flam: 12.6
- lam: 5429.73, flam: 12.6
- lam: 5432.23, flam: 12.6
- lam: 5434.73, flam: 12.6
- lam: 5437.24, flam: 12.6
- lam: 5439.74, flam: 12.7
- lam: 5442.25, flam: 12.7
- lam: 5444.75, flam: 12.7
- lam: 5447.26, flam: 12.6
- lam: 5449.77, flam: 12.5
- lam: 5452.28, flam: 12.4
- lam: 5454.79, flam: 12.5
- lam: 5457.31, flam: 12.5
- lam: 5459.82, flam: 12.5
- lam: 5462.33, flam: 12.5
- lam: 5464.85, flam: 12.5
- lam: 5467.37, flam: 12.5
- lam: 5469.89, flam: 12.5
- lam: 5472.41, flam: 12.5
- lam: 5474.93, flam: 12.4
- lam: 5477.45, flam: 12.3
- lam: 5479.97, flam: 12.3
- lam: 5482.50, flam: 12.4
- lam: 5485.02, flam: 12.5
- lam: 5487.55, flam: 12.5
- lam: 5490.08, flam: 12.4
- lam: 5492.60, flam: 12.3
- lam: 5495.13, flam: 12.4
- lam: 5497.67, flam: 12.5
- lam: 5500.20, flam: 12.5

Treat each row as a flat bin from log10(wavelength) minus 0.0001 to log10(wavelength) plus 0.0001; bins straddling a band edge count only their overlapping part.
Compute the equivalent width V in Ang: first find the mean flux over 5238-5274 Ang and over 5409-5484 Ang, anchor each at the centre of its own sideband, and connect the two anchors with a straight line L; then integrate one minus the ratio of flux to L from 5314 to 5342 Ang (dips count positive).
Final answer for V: 0.0 Ang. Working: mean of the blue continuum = 12.6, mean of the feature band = 12.6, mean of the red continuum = 12.5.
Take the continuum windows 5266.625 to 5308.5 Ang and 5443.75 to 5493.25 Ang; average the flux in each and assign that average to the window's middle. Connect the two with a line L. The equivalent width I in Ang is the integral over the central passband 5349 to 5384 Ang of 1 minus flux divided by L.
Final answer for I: -0.4 Ang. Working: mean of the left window 12.6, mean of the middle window 12.7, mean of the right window 12.5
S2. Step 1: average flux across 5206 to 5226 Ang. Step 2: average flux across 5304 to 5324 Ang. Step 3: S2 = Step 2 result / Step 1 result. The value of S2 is 1.0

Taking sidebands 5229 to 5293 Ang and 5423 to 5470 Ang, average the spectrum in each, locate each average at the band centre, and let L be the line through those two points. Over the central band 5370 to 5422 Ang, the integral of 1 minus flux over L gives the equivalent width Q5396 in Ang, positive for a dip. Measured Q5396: 0.4 Ang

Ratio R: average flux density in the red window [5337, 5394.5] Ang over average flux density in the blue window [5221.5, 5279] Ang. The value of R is 1.0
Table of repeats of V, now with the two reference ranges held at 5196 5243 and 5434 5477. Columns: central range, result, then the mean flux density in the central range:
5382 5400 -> -0.05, 12.6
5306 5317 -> -0.31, 12.9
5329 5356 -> 0.15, 12.5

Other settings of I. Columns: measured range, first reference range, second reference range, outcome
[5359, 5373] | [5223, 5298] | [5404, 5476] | -0.1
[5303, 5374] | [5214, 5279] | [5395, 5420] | -1.2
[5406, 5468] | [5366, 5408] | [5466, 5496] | -0.1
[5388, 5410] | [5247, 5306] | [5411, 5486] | 0.3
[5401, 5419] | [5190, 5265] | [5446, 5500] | 0.4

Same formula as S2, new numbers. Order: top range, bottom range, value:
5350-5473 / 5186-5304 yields 1.00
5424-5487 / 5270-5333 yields 0.99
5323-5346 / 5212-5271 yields 0.99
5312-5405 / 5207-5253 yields 0.99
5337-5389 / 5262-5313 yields 1.00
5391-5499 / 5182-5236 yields 1.01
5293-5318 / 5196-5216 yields 1.02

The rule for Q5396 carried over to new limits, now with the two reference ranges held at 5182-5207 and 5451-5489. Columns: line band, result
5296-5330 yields -1.3 Ang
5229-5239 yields -0.3 Ang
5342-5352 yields -0.1 Ang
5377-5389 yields -0.4 Ang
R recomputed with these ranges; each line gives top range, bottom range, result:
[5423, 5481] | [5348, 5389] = 0.99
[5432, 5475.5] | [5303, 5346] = 0.99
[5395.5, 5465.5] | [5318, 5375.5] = 0.99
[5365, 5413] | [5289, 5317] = 0.97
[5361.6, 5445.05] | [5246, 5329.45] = 0.99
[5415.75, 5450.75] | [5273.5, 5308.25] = 0.99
